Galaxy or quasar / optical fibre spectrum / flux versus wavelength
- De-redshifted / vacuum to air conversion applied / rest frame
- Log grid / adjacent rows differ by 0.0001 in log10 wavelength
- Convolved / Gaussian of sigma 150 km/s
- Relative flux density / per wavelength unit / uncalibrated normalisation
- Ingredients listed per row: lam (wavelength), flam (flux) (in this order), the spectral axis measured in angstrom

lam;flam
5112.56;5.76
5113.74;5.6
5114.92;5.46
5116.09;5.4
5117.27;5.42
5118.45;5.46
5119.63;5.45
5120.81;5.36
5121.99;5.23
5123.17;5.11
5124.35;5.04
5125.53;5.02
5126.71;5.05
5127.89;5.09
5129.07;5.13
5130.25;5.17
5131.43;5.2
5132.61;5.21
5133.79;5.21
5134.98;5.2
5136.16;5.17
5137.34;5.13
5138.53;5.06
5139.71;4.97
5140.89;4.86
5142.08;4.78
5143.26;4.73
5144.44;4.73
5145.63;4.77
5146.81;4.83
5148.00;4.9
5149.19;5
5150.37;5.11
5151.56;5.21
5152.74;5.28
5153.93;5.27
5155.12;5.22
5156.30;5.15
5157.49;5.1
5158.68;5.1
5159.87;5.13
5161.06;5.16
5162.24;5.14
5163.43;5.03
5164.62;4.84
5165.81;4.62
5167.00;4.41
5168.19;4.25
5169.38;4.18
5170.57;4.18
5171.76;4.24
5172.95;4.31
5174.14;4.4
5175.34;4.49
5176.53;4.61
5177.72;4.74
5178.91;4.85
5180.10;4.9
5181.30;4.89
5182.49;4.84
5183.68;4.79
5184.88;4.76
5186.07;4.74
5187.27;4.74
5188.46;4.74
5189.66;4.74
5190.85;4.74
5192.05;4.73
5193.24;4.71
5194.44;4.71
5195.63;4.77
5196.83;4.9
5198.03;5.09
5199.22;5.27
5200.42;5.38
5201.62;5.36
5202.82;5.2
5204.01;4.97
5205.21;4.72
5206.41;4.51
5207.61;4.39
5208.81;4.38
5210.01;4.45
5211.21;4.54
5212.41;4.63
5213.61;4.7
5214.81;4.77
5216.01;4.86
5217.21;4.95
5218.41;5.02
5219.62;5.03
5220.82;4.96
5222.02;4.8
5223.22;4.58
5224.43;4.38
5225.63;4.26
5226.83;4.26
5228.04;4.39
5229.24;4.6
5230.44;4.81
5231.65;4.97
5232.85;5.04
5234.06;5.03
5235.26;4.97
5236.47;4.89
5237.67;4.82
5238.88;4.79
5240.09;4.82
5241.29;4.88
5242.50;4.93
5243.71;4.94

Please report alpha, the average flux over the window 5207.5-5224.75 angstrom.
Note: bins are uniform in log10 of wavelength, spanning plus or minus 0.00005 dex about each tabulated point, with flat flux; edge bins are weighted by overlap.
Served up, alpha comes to 4.71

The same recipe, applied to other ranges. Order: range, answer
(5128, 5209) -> 4.87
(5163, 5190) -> 4.62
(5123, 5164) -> 5.06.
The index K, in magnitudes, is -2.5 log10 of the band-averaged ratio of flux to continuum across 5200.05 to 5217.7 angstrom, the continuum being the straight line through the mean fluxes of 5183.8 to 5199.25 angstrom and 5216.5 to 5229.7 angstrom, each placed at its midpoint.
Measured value -0.013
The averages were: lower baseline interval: 4.8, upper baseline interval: 4.66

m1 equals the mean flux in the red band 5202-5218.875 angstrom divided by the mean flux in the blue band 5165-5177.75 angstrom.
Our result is 1.08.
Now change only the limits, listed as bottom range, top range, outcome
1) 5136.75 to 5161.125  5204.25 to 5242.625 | 0.94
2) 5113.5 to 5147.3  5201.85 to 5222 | 0.93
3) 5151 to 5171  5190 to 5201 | 1.00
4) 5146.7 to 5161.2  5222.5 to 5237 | 0.91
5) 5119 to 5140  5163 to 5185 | 0.89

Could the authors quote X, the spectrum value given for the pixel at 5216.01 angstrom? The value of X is 4.86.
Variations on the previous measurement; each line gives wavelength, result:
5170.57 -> 4.18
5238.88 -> 4.79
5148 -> 4.9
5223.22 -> 4.58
